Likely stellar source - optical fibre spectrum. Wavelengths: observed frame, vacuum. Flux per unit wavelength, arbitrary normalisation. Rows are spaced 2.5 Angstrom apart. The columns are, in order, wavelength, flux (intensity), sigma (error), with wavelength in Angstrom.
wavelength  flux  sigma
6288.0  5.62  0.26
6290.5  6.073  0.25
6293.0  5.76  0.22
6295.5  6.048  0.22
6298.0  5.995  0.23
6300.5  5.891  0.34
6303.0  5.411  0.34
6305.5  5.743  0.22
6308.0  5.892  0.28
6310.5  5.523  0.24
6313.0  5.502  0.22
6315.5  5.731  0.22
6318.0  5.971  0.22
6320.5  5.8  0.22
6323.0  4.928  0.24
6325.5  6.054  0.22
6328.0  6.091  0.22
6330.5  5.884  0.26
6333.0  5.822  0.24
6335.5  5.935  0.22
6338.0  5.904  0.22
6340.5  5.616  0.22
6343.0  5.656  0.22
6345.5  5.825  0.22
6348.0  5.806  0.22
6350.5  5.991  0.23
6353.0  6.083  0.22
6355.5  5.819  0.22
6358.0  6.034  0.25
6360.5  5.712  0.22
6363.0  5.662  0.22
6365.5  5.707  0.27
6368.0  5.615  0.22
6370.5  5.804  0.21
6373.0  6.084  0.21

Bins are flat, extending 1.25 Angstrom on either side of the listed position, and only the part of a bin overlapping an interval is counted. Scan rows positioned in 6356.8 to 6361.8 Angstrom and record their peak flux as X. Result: 6.034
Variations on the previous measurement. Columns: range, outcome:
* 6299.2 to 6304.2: 5.891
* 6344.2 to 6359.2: 6.083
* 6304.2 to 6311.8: 5.892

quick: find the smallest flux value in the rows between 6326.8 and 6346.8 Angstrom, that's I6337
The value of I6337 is 5.616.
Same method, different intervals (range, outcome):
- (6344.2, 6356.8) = 5.806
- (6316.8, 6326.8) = 4.928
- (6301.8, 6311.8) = 5.411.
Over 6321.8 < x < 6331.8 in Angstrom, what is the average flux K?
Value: 5.74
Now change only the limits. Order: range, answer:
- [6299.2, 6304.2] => 5.66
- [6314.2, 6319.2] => 5.85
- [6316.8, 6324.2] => 5.57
